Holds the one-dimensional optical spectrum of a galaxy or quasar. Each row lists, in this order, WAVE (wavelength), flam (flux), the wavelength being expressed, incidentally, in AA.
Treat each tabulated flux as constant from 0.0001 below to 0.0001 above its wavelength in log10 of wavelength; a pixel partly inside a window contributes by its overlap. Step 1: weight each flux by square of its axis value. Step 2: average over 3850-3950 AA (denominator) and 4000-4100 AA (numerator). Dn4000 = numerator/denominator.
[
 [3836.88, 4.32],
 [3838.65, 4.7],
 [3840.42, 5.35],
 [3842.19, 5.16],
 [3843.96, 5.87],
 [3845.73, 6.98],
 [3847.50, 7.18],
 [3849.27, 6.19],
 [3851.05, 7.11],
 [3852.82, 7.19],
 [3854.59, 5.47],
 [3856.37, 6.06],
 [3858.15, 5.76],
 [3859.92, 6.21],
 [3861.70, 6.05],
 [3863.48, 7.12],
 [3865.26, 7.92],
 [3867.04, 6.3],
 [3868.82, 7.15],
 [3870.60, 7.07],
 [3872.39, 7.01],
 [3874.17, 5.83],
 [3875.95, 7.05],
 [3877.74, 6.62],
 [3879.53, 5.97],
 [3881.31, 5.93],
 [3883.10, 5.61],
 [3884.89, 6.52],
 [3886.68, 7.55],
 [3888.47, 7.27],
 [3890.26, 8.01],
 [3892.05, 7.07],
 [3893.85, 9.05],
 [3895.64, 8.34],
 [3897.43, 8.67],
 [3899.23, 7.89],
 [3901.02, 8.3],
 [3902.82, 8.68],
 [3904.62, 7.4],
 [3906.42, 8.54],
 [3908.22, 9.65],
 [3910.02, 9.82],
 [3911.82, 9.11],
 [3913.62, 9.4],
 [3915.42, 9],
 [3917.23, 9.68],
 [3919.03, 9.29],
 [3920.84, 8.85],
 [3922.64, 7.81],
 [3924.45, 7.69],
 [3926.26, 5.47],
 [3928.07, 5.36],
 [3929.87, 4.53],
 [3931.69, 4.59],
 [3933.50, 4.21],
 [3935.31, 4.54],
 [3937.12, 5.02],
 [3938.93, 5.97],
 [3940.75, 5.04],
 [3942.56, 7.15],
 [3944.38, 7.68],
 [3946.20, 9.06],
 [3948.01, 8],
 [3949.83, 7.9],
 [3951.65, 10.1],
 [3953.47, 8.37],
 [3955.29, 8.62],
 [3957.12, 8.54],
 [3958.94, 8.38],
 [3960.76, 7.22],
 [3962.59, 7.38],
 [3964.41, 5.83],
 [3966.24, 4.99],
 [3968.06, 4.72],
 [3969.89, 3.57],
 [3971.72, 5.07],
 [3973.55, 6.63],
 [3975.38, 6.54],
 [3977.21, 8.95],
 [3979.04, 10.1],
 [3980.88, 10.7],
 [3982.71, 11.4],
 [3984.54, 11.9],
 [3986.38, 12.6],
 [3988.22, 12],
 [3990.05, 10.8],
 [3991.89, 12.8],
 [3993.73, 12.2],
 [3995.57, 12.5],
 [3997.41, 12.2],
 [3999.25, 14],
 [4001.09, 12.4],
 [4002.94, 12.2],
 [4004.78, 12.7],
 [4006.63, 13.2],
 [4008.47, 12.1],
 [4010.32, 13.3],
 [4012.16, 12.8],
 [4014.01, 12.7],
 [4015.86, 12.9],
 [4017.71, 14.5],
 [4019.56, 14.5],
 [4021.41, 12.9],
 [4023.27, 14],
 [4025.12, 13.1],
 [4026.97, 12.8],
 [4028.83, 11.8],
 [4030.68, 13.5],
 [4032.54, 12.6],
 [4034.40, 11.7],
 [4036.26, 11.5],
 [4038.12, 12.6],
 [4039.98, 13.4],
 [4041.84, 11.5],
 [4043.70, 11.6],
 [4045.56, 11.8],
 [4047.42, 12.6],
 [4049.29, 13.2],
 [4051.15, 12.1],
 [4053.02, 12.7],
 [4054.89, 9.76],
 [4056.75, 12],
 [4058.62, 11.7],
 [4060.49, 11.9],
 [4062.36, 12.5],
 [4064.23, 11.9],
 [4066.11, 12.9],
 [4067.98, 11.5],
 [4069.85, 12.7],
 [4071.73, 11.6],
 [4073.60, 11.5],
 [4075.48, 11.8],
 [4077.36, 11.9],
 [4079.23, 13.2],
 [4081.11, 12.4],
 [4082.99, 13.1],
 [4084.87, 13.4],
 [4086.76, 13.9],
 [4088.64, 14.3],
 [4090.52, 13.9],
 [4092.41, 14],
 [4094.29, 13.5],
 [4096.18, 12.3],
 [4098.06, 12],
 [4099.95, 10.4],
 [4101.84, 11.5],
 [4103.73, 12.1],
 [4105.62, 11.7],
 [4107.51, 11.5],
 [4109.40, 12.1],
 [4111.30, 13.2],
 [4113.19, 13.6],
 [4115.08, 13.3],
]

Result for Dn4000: 1.89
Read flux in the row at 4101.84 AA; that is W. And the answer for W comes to 11.5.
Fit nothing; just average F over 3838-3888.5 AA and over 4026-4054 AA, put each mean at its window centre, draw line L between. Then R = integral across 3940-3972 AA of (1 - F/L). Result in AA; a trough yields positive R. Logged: 7.9 AA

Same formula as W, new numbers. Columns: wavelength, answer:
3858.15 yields 5.76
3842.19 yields 5.16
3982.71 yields 11.4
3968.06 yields 4.72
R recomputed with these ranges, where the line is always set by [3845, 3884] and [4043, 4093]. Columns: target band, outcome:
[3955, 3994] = 4.6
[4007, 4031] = -4.6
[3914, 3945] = 6.5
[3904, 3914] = -1.5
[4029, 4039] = -0.8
